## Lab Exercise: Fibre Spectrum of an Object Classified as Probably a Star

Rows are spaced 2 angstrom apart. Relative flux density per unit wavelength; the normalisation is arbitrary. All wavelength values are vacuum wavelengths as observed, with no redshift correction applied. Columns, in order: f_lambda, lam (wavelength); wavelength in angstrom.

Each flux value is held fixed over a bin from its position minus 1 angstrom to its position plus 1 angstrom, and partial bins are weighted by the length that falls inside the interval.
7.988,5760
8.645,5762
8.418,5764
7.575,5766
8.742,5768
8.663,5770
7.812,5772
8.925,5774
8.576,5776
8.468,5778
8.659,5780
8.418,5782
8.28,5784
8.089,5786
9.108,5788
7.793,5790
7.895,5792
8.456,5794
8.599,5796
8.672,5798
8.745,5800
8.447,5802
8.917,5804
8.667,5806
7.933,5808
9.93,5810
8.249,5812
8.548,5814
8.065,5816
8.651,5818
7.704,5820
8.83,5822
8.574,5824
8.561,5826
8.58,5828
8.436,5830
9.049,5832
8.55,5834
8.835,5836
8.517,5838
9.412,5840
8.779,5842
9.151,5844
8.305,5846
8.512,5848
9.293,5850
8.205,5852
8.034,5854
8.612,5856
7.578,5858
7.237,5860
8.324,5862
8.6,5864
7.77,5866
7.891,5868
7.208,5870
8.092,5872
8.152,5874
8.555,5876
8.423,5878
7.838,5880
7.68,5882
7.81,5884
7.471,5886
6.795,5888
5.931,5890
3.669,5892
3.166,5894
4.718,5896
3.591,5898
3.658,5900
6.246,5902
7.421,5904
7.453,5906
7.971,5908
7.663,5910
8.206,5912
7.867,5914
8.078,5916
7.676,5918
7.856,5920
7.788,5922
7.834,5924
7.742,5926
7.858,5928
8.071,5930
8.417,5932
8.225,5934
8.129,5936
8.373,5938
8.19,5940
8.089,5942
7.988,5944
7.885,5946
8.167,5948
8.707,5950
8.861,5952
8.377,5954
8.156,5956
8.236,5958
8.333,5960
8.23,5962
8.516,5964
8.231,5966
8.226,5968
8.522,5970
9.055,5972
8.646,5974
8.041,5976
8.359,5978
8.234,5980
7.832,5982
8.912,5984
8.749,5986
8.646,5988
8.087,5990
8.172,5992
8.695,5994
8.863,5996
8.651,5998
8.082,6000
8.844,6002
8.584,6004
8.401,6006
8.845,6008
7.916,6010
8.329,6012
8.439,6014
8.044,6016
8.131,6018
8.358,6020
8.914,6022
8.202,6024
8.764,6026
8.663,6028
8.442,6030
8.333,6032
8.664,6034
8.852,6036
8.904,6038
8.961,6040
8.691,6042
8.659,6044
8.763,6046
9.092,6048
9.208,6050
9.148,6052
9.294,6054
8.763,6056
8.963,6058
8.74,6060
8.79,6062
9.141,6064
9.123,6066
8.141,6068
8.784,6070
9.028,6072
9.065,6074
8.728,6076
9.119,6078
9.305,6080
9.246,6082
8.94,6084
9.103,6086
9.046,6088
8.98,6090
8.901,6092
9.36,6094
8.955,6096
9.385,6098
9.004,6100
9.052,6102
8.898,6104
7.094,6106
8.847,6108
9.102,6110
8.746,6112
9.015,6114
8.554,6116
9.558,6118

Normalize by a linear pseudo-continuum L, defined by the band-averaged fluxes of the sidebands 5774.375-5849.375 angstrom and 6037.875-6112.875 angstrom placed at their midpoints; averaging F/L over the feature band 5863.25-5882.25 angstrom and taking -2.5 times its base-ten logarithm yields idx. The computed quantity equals 0.08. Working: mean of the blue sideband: 8.57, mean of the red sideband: 8.92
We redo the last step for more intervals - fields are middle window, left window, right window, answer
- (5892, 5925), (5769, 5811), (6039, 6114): 0.298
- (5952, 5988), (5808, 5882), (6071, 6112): 0.034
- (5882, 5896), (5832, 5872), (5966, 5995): 0.389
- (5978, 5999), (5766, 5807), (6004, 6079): 0.023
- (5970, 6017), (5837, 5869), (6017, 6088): 0.031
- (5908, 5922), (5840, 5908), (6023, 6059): -0.029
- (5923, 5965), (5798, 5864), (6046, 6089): 0.070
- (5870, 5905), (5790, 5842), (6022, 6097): 0.322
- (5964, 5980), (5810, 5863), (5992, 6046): 0.013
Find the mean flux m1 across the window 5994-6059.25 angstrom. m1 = 8.65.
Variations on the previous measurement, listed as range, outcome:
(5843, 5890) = 8.02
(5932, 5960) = 8.27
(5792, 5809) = 8.52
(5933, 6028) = 8.39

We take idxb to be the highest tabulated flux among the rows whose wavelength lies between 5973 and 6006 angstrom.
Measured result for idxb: 8.912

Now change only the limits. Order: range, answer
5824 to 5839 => 9.049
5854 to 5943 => 8.612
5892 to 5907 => 7.453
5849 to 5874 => 9.293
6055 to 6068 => 9.141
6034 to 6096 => 9.36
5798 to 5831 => 9.93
